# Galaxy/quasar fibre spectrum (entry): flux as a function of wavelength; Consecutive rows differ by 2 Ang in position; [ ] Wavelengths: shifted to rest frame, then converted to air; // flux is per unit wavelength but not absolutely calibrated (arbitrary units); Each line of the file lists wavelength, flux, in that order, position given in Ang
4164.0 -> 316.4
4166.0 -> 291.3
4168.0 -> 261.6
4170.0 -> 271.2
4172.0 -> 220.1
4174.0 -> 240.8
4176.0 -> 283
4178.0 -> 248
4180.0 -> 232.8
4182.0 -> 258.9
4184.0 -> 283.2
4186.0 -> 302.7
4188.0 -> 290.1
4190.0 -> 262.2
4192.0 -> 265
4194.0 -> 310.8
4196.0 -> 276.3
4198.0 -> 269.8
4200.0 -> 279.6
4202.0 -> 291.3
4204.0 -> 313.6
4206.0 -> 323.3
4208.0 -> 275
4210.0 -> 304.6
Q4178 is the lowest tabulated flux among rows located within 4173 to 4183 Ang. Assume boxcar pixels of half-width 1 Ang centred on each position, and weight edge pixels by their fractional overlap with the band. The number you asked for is 232.8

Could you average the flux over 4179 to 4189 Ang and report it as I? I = 274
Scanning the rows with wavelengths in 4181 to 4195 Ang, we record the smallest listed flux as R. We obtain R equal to 258.9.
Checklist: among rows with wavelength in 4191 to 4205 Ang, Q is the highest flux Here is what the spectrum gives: 313.6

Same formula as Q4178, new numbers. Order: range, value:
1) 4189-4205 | 262.2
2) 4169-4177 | 220.1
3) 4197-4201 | 269.8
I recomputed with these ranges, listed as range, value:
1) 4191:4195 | 288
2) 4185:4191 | 285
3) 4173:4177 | 262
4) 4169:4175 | 244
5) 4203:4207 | 318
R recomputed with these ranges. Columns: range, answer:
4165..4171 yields 261.6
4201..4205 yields 291.3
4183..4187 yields 283.2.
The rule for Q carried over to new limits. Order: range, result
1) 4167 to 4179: 283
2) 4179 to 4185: 283.2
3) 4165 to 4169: 291.3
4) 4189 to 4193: 265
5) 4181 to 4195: 310.8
